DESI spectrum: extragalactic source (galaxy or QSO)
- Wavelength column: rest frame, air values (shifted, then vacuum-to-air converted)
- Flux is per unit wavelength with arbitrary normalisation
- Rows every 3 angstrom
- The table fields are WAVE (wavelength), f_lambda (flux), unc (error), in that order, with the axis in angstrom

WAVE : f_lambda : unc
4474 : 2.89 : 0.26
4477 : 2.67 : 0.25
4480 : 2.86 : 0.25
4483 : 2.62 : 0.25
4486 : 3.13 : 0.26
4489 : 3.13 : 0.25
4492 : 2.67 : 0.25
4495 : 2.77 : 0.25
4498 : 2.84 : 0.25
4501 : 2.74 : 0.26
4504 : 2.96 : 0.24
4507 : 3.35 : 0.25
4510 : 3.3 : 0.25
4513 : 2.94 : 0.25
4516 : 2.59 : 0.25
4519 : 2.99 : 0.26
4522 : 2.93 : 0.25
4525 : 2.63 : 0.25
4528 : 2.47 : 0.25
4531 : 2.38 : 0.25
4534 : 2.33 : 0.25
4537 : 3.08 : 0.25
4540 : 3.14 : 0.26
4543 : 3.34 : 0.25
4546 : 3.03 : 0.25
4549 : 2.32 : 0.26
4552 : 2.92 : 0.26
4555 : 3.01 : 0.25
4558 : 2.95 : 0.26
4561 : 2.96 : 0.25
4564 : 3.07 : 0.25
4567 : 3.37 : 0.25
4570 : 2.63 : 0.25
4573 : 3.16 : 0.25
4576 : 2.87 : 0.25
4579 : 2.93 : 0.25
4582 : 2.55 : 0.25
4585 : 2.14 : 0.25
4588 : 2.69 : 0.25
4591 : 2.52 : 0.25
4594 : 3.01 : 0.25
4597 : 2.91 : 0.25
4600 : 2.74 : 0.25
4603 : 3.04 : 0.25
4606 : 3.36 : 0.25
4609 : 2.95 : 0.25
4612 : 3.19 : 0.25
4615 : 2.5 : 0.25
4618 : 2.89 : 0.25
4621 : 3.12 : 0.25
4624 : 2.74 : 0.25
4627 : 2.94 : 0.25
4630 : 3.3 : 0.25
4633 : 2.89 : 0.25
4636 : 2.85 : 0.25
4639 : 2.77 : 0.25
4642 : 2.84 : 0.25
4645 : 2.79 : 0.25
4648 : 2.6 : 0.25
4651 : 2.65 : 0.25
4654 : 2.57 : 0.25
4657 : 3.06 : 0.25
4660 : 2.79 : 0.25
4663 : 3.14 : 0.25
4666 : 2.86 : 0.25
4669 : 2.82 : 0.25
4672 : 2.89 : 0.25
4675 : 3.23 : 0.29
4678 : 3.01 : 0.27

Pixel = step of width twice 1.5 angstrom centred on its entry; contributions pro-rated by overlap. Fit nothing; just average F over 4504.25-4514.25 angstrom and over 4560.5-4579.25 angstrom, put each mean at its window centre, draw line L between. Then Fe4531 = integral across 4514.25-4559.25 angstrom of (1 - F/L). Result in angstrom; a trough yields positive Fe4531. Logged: 4.2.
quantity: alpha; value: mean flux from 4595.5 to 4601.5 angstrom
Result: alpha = 2.83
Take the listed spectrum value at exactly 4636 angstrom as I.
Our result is 2.85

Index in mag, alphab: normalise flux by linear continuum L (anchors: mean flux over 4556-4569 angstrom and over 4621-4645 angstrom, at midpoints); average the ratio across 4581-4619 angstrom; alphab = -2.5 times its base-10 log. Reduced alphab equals 0.06 mag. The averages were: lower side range 3.07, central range 2.81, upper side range 2.91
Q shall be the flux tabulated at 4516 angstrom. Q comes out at 2.59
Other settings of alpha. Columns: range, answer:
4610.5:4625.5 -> 2.89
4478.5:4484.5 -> 2.74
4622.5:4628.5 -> 2.84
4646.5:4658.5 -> 2.72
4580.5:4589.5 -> 2.46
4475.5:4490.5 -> 2.88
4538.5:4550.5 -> 2.96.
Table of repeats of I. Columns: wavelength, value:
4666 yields 2.86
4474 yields 2.89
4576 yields 2.87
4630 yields 3.3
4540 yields 3.14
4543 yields 3.34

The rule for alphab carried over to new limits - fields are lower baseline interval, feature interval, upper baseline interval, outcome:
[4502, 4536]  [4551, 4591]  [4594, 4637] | 0.01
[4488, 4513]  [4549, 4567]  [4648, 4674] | -0.01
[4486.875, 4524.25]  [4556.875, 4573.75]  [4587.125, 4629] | -0.04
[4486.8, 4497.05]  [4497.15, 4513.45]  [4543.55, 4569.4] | -0.05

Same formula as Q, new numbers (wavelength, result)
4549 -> 2.32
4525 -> 2.63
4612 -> 3.19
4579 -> 2.93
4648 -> 2.6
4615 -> 2.5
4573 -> 3.16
